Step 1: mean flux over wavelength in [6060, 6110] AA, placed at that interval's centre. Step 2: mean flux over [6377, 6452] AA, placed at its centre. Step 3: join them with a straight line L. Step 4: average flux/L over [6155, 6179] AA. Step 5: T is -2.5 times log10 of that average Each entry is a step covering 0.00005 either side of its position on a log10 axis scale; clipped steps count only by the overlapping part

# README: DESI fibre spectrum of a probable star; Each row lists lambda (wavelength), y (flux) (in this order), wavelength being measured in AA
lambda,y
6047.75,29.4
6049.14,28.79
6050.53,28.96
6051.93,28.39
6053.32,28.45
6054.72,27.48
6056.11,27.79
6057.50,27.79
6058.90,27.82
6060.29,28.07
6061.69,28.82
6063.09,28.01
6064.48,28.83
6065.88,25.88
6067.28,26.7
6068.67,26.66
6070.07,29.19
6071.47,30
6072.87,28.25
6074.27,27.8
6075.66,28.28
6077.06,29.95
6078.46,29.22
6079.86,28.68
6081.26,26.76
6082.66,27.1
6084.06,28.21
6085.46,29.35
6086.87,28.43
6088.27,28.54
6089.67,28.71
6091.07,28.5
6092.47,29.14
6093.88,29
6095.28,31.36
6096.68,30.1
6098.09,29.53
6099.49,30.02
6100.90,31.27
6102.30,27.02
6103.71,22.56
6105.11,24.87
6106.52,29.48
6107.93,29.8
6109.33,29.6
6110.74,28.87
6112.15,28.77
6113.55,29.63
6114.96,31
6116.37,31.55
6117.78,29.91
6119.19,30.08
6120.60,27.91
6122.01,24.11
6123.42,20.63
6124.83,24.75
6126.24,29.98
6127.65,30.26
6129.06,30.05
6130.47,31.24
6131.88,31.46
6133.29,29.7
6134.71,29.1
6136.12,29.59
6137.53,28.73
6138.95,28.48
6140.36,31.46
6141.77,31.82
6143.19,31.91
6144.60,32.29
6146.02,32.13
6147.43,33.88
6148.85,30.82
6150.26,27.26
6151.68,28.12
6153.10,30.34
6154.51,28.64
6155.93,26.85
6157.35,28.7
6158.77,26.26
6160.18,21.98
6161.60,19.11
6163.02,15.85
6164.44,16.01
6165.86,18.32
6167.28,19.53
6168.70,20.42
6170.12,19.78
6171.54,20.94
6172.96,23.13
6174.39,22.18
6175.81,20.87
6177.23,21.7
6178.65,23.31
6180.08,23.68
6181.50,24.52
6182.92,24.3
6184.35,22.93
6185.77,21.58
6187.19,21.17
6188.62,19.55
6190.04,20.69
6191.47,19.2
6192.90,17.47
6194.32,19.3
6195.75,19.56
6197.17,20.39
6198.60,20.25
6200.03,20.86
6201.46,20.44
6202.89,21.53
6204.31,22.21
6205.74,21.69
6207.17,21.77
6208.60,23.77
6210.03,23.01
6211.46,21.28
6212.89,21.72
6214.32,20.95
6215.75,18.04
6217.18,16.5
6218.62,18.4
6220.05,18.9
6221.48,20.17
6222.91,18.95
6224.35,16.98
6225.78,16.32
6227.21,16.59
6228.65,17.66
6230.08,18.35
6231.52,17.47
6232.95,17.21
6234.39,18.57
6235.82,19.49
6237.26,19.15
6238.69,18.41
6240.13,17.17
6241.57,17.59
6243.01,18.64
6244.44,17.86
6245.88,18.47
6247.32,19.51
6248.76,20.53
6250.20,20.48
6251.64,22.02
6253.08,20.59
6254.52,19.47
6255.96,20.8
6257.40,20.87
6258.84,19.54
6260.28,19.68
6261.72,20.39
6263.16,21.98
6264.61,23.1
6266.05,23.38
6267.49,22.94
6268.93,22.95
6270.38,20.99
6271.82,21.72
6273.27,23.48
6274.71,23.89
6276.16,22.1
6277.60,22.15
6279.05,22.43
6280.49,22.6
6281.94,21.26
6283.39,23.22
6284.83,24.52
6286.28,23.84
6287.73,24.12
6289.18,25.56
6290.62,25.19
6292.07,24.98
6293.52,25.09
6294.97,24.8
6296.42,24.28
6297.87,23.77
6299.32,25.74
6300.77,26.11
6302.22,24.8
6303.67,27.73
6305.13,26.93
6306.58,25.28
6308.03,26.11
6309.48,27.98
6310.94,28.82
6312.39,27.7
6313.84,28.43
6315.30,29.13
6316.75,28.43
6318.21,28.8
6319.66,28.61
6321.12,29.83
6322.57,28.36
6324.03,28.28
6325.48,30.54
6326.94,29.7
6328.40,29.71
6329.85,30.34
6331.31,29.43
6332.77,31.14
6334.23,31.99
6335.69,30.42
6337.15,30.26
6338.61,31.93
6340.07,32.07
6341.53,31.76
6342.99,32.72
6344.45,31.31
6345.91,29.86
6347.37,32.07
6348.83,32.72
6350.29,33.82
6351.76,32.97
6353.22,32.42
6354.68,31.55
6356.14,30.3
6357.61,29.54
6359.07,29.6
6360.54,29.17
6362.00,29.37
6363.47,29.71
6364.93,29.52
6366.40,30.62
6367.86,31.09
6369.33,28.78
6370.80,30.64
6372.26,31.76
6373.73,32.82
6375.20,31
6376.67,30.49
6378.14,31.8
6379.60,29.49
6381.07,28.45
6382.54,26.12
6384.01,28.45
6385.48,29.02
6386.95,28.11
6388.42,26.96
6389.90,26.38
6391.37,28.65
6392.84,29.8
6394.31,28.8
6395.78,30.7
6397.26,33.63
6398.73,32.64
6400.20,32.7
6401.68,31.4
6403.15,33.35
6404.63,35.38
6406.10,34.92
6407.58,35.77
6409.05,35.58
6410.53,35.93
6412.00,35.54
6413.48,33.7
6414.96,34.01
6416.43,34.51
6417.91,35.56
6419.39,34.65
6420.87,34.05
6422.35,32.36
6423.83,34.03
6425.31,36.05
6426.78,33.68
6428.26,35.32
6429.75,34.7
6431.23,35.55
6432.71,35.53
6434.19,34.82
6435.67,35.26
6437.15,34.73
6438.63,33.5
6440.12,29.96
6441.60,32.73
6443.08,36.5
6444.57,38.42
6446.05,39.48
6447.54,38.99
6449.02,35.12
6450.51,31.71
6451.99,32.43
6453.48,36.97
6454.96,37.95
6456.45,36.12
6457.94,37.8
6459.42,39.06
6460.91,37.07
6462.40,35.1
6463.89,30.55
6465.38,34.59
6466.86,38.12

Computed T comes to 0.347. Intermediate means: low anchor 28.4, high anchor 33.1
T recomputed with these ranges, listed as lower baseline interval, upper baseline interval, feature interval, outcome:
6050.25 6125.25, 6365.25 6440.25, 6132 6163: 0.01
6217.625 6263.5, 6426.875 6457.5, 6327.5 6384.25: -0.09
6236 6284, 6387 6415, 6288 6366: -0.11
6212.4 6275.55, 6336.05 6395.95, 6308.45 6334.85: -0.11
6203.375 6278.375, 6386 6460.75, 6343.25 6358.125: -0.12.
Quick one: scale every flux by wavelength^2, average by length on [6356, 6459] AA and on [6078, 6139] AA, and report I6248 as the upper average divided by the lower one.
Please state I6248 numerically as 1.26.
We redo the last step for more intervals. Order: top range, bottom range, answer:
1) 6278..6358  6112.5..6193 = 1.15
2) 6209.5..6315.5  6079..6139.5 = 0.80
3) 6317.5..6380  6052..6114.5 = 1.18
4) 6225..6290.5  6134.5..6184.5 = 0.84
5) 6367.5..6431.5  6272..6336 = 1.25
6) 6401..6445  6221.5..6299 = 1.73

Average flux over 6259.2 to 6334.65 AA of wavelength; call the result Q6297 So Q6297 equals 25.6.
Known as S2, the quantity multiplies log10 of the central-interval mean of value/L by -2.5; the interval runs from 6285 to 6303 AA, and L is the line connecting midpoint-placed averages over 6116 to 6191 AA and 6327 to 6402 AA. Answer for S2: 0.16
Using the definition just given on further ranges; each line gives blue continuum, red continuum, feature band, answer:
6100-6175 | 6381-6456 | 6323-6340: 0.039 mag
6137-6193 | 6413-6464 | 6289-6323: 0.123 mag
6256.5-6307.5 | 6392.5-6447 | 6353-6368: -0.020 mag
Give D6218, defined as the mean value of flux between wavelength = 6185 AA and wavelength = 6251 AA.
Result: 19.5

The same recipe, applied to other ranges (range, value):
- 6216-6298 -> 20.8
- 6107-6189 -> 26.3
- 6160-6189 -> 21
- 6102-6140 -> 28.5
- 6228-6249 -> 18.4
